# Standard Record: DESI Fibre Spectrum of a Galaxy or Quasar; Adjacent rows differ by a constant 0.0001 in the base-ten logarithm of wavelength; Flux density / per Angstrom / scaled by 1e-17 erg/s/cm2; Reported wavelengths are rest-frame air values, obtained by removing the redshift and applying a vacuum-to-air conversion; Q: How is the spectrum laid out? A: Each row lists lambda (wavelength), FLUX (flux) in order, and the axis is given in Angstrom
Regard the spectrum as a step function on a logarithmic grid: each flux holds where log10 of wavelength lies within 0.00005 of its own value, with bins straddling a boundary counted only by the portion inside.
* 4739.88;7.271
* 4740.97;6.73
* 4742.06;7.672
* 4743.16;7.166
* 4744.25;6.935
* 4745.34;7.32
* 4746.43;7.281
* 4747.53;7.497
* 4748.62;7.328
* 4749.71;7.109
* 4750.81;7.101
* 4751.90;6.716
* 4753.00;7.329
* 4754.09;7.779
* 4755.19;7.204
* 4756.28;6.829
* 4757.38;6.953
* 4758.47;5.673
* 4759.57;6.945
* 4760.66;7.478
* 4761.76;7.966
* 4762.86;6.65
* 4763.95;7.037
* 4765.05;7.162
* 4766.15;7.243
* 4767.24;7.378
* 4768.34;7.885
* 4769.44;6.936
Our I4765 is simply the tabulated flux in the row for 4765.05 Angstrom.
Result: 7.162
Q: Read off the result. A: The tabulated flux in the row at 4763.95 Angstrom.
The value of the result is 7.037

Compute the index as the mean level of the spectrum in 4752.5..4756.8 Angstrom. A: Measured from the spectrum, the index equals 7.3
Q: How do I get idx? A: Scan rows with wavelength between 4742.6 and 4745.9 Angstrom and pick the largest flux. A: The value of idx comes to 7.32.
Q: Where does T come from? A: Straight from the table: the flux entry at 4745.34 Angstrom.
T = 7.32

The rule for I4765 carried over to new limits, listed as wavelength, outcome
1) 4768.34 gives 7.885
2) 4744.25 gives 6.935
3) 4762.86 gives 6.65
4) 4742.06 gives 7.672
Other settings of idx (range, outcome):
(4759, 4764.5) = 7.966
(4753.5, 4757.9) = 7.779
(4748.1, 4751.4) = 7.328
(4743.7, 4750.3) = 7.497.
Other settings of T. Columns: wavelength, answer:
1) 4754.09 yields 7.779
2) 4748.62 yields 7.328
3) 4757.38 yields 6.953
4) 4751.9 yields 6.716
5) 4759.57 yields 6.945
